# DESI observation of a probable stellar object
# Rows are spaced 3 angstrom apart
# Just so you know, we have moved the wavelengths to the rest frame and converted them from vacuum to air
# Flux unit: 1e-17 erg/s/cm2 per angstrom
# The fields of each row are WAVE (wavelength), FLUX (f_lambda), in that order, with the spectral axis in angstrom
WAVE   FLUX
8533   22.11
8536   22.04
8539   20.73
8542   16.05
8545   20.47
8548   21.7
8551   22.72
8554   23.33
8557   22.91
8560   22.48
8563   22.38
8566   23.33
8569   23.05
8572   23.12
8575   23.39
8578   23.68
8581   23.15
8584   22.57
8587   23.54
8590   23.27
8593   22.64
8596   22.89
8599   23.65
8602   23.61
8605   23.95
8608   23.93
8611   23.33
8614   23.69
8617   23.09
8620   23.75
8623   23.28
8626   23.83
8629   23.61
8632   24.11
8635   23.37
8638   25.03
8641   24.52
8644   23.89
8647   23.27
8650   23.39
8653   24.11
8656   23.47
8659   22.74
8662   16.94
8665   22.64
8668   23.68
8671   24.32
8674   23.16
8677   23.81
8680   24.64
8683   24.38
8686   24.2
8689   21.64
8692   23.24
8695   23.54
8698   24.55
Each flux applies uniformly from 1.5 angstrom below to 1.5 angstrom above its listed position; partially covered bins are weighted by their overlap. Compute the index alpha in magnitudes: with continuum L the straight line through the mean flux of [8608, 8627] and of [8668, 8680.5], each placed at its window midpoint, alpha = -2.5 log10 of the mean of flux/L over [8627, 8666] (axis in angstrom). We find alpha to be 0.02 mag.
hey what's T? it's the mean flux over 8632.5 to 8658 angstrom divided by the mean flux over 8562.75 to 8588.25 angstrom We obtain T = 1.03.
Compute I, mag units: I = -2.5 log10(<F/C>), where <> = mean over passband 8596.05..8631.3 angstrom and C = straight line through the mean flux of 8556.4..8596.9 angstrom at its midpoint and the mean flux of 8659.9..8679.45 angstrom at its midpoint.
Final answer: -0.04 mag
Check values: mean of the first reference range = 23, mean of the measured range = 23.6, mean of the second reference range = 22.5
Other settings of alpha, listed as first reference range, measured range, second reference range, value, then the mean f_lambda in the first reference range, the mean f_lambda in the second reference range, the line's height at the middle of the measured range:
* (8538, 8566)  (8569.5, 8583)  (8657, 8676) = -0.08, 21.5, 22.3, 21.7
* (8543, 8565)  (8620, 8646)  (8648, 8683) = -0.05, 22.2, 23.1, 22.8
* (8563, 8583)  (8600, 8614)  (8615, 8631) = -0.01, 23.2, 23.5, 23.4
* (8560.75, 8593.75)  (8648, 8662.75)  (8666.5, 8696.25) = 0.05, 23.1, 23.7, 23.5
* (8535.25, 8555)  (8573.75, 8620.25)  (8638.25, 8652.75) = -0.04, 20.9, 23.9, 22.5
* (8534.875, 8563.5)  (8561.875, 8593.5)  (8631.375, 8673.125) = -0.06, 21.4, 23.2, 21.9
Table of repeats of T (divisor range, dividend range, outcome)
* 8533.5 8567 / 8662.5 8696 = 1.08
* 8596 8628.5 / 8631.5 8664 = 0.98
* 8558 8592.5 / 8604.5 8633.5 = 1.02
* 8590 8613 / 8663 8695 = 1.00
